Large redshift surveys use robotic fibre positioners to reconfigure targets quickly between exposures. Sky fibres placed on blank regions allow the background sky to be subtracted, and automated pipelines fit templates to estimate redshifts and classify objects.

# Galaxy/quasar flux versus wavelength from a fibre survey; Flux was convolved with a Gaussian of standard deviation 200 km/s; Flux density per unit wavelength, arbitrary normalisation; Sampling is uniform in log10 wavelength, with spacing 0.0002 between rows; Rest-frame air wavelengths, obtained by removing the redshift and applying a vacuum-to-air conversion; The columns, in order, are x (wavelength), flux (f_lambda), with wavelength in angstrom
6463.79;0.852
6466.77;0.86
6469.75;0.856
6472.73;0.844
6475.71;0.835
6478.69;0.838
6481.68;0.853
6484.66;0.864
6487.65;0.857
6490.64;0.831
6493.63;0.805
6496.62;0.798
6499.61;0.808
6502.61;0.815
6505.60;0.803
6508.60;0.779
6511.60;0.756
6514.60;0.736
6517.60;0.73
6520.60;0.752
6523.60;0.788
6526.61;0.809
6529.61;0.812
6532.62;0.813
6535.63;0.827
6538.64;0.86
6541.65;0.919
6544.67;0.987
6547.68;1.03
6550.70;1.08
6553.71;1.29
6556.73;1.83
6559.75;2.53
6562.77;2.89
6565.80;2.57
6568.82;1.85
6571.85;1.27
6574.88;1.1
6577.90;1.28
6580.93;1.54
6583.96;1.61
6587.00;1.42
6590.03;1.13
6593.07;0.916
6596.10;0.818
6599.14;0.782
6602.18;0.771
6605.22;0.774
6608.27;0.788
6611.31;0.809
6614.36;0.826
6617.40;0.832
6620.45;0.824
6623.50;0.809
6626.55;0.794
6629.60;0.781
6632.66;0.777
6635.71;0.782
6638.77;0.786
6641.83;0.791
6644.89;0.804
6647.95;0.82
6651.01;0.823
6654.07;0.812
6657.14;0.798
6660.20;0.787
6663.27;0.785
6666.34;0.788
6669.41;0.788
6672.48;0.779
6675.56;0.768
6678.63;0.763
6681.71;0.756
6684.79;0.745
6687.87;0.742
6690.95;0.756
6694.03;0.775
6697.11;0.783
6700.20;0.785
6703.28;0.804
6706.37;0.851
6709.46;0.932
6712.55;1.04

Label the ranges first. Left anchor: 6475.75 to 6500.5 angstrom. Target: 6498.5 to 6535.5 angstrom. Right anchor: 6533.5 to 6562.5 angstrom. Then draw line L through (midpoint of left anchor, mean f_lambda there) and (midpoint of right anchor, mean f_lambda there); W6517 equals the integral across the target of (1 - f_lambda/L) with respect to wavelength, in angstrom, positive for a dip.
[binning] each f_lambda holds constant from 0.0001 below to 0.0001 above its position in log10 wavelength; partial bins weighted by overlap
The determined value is 9.7 angstrom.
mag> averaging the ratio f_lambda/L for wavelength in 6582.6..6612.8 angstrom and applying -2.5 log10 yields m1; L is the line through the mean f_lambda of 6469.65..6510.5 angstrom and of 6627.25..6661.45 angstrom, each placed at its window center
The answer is -0.211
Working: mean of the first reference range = 0.826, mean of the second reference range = 0.797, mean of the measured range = 0.978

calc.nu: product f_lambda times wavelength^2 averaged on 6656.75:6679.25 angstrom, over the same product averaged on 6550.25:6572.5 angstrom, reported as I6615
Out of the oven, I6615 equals 0.41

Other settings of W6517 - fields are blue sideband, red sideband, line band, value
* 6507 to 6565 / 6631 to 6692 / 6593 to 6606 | 2.1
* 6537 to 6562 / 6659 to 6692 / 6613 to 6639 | 5.2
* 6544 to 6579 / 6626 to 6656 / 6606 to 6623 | 4.2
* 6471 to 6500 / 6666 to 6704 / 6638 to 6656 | -0.6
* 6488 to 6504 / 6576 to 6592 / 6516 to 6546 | 6.1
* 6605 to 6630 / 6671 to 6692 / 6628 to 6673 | -0.7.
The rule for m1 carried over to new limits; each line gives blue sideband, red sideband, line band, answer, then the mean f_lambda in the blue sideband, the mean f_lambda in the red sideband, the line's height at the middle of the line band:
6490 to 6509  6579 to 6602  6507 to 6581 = -0.23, 0.806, 1.15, 0.975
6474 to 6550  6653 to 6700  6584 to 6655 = -0.09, 0.831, 0.775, 0.794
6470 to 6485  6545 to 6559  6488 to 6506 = 0.20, 0.846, 1.35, 0.978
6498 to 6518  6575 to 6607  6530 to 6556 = -0.09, 0.778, 1.1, 0.914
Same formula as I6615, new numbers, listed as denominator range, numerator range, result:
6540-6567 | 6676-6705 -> 0.48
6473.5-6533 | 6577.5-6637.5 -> 1.21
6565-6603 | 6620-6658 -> 0.63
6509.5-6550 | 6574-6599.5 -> 1.46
